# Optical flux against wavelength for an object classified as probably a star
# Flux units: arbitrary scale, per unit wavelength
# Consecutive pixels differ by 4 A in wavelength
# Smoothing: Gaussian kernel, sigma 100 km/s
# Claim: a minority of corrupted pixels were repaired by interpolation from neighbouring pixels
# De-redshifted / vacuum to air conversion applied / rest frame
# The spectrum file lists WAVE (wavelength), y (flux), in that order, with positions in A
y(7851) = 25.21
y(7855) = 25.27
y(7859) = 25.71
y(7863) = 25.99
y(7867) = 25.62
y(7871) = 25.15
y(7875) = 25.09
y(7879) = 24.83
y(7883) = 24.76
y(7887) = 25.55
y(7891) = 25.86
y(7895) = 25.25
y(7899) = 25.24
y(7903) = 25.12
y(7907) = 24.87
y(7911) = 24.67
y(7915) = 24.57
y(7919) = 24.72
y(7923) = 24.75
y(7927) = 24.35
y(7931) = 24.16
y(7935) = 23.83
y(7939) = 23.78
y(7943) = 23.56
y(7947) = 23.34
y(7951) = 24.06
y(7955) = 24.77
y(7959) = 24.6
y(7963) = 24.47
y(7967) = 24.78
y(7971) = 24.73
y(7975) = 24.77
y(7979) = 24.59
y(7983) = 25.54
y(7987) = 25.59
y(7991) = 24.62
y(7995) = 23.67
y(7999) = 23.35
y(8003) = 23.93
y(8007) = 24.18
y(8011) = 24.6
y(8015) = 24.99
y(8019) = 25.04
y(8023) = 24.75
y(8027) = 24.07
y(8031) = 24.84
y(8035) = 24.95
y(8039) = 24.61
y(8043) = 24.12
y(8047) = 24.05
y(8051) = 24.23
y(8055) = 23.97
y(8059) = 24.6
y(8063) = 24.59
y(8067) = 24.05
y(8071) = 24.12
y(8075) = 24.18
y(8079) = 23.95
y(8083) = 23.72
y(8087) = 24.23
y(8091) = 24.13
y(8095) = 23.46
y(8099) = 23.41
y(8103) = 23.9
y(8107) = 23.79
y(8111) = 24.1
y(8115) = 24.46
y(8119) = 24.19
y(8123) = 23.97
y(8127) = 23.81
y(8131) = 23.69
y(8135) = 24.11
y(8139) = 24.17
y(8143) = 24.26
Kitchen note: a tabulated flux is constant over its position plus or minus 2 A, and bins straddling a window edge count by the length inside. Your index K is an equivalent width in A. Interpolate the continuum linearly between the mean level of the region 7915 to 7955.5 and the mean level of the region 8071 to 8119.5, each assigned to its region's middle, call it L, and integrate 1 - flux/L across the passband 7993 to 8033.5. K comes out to -0.5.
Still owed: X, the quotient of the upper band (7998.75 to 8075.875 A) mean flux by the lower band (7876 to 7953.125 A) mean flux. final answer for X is 0.99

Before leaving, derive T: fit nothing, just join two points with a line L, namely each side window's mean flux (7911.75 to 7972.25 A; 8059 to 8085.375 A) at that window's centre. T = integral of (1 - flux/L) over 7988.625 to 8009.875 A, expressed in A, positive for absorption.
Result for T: 0.2 A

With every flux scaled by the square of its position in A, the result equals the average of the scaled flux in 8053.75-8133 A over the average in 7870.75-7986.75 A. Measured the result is 1.0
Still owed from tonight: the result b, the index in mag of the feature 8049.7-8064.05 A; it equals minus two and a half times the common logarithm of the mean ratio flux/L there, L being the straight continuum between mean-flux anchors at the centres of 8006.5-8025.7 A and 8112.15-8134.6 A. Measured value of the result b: 0.006 mag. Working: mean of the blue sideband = 24.7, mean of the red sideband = 24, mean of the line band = 24.3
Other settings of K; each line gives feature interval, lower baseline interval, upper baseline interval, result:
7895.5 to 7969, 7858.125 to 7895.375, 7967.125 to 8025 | 1.7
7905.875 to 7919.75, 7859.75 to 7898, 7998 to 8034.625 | 0.2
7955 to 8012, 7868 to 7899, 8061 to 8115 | 0.2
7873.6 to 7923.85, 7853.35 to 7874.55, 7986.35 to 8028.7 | 0.4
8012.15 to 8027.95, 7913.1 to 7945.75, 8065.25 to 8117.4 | -0.4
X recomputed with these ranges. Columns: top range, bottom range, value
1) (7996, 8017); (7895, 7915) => 0.97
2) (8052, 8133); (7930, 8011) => 0.99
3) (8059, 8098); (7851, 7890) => 0.95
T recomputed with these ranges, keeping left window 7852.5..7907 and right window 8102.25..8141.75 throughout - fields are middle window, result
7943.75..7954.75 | 0.5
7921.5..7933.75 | 0.3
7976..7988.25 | -0.2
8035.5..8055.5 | 0.1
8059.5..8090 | 0.2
